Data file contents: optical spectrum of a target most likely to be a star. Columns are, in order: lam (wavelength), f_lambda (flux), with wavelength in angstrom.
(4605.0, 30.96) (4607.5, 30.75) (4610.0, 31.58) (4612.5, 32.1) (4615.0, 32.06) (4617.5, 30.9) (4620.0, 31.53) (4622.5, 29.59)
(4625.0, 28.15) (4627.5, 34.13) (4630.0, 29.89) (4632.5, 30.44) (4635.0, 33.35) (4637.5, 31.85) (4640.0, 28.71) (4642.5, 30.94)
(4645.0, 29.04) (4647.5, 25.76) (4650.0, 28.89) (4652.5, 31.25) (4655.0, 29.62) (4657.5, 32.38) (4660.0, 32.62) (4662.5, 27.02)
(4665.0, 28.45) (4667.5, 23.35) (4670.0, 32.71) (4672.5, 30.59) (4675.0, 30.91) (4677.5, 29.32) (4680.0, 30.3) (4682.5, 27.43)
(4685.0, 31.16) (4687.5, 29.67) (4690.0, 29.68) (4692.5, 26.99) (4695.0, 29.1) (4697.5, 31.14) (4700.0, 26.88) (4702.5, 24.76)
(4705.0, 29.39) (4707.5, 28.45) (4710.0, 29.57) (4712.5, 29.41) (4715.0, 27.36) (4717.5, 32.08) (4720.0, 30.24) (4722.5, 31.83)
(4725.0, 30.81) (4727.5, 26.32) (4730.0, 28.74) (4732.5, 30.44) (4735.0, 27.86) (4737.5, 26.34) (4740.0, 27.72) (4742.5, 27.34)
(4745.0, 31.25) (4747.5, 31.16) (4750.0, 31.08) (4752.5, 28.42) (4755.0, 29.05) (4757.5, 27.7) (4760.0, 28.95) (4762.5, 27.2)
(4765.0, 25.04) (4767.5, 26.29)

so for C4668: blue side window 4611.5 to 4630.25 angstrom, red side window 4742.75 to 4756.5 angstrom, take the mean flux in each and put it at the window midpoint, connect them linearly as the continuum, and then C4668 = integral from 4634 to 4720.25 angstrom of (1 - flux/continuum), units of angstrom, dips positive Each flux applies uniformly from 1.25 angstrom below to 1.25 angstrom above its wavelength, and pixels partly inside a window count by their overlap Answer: 3.30 angstrom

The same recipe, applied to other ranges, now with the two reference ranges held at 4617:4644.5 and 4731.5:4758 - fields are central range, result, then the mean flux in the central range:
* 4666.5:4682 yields 0.30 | 29.5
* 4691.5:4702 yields 0.51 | 28.3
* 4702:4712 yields 0.40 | 28.4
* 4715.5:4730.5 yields -0.32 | 29.9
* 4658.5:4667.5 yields 0.50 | 28.6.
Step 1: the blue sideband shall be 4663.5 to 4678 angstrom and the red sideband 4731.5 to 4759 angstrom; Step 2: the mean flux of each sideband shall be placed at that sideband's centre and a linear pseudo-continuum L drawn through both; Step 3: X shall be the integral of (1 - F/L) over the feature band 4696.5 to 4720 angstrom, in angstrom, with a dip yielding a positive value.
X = 0.2 angstrom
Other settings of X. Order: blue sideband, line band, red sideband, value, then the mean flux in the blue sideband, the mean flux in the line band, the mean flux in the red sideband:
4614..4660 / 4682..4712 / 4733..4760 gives 0.9 angstrom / 30.5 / 28.7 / 28.8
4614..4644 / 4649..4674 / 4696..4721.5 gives 0.4 angstrom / 30.9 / 29.7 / 29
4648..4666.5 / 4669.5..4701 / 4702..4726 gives 0.0 angstrom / 29.8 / 29.6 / 29.5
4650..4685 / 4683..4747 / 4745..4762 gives 1.2 angstrom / 29.7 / 29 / 29.4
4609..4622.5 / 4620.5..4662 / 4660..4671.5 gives -0.6 angstrom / 31.4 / 30.4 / 28.5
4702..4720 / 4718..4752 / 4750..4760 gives -0.6 angstrom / 29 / 29.4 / 28.8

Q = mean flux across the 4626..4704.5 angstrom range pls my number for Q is 29.6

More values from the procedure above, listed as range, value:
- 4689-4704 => 28.1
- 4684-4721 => 29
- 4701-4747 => 28.9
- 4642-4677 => 29.5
